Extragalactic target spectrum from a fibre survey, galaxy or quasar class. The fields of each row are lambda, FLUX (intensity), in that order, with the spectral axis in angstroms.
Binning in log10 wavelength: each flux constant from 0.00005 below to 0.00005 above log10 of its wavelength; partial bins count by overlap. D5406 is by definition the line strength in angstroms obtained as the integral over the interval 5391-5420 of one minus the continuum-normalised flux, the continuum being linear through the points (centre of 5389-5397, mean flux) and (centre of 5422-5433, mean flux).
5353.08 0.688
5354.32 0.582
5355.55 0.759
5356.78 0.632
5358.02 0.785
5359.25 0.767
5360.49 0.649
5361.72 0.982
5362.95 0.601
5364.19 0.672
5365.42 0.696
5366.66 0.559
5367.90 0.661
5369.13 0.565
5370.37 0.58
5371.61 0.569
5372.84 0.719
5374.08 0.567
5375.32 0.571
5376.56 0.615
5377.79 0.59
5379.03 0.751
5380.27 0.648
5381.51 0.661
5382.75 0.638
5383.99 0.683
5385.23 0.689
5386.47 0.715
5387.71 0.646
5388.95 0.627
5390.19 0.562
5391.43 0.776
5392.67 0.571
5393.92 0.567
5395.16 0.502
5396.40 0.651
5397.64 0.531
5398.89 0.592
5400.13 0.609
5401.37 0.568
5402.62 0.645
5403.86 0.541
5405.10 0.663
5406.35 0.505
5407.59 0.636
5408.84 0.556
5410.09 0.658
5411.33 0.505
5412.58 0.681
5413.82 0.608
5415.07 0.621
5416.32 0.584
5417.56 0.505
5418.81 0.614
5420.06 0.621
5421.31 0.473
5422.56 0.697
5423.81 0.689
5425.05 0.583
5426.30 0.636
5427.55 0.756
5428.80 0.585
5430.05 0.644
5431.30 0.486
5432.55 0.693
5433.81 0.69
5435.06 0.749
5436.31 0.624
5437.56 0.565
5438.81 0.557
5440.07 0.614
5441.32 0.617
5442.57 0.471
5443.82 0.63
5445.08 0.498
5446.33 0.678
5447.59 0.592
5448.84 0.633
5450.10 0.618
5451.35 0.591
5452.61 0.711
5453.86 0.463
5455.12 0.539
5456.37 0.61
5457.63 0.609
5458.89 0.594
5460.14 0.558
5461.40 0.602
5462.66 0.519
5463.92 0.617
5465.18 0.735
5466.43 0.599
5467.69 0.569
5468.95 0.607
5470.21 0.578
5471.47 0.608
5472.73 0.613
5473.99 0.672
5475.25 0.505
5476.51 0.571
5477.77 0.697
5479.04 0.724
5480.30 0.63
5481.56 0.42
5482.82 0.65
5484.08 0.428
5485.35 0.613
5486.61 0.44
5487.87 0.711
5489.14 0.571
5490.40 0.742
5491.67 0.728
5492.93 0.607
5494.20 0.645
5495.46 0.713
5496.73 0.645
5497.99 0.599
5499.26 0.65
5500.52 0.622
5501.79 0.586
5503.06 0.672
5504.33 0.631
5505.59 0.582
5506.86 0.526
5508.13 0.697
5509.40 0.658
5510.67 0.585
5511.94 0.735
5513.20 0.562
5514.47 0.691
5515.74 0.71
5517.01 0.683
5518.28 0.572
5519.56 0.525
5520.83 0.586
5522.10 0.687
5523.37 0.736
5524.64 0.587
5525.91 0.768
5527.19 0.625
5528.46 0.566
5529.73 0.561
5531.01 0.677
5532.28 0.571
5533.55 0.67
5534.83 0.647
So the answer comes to 1.12 angstroms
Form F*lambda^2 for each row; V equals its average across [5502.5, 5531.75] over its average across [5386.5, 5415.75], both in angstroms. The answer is 1.1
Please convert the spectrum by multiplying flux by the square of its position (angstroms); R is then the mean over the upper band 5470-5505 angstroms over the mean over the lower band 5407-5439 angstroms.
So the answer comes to 1.0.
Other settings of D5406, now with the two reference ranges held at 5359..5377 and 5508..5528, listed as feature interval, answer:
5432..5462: 2.07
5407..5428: 1.20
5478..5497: 0.87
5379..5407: 1.22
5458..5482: 1.71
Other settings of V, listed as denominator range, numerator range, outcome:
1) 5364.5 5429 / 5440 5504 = 1.01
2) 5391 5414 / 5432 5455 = 1.04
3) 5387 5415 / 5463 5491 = 1.03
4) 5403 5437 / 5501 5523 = 1.06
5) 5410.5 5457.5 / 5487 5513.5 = 1.08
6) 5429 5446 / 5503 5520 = 1.07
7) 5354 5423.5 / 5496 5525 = 1.05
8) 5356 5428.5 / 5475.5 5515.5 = 1.03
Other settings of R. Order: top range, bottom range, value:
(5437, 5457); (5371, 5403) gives 0.96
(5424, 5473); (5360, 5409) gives 0.99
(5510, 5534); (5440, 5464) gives 1.11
